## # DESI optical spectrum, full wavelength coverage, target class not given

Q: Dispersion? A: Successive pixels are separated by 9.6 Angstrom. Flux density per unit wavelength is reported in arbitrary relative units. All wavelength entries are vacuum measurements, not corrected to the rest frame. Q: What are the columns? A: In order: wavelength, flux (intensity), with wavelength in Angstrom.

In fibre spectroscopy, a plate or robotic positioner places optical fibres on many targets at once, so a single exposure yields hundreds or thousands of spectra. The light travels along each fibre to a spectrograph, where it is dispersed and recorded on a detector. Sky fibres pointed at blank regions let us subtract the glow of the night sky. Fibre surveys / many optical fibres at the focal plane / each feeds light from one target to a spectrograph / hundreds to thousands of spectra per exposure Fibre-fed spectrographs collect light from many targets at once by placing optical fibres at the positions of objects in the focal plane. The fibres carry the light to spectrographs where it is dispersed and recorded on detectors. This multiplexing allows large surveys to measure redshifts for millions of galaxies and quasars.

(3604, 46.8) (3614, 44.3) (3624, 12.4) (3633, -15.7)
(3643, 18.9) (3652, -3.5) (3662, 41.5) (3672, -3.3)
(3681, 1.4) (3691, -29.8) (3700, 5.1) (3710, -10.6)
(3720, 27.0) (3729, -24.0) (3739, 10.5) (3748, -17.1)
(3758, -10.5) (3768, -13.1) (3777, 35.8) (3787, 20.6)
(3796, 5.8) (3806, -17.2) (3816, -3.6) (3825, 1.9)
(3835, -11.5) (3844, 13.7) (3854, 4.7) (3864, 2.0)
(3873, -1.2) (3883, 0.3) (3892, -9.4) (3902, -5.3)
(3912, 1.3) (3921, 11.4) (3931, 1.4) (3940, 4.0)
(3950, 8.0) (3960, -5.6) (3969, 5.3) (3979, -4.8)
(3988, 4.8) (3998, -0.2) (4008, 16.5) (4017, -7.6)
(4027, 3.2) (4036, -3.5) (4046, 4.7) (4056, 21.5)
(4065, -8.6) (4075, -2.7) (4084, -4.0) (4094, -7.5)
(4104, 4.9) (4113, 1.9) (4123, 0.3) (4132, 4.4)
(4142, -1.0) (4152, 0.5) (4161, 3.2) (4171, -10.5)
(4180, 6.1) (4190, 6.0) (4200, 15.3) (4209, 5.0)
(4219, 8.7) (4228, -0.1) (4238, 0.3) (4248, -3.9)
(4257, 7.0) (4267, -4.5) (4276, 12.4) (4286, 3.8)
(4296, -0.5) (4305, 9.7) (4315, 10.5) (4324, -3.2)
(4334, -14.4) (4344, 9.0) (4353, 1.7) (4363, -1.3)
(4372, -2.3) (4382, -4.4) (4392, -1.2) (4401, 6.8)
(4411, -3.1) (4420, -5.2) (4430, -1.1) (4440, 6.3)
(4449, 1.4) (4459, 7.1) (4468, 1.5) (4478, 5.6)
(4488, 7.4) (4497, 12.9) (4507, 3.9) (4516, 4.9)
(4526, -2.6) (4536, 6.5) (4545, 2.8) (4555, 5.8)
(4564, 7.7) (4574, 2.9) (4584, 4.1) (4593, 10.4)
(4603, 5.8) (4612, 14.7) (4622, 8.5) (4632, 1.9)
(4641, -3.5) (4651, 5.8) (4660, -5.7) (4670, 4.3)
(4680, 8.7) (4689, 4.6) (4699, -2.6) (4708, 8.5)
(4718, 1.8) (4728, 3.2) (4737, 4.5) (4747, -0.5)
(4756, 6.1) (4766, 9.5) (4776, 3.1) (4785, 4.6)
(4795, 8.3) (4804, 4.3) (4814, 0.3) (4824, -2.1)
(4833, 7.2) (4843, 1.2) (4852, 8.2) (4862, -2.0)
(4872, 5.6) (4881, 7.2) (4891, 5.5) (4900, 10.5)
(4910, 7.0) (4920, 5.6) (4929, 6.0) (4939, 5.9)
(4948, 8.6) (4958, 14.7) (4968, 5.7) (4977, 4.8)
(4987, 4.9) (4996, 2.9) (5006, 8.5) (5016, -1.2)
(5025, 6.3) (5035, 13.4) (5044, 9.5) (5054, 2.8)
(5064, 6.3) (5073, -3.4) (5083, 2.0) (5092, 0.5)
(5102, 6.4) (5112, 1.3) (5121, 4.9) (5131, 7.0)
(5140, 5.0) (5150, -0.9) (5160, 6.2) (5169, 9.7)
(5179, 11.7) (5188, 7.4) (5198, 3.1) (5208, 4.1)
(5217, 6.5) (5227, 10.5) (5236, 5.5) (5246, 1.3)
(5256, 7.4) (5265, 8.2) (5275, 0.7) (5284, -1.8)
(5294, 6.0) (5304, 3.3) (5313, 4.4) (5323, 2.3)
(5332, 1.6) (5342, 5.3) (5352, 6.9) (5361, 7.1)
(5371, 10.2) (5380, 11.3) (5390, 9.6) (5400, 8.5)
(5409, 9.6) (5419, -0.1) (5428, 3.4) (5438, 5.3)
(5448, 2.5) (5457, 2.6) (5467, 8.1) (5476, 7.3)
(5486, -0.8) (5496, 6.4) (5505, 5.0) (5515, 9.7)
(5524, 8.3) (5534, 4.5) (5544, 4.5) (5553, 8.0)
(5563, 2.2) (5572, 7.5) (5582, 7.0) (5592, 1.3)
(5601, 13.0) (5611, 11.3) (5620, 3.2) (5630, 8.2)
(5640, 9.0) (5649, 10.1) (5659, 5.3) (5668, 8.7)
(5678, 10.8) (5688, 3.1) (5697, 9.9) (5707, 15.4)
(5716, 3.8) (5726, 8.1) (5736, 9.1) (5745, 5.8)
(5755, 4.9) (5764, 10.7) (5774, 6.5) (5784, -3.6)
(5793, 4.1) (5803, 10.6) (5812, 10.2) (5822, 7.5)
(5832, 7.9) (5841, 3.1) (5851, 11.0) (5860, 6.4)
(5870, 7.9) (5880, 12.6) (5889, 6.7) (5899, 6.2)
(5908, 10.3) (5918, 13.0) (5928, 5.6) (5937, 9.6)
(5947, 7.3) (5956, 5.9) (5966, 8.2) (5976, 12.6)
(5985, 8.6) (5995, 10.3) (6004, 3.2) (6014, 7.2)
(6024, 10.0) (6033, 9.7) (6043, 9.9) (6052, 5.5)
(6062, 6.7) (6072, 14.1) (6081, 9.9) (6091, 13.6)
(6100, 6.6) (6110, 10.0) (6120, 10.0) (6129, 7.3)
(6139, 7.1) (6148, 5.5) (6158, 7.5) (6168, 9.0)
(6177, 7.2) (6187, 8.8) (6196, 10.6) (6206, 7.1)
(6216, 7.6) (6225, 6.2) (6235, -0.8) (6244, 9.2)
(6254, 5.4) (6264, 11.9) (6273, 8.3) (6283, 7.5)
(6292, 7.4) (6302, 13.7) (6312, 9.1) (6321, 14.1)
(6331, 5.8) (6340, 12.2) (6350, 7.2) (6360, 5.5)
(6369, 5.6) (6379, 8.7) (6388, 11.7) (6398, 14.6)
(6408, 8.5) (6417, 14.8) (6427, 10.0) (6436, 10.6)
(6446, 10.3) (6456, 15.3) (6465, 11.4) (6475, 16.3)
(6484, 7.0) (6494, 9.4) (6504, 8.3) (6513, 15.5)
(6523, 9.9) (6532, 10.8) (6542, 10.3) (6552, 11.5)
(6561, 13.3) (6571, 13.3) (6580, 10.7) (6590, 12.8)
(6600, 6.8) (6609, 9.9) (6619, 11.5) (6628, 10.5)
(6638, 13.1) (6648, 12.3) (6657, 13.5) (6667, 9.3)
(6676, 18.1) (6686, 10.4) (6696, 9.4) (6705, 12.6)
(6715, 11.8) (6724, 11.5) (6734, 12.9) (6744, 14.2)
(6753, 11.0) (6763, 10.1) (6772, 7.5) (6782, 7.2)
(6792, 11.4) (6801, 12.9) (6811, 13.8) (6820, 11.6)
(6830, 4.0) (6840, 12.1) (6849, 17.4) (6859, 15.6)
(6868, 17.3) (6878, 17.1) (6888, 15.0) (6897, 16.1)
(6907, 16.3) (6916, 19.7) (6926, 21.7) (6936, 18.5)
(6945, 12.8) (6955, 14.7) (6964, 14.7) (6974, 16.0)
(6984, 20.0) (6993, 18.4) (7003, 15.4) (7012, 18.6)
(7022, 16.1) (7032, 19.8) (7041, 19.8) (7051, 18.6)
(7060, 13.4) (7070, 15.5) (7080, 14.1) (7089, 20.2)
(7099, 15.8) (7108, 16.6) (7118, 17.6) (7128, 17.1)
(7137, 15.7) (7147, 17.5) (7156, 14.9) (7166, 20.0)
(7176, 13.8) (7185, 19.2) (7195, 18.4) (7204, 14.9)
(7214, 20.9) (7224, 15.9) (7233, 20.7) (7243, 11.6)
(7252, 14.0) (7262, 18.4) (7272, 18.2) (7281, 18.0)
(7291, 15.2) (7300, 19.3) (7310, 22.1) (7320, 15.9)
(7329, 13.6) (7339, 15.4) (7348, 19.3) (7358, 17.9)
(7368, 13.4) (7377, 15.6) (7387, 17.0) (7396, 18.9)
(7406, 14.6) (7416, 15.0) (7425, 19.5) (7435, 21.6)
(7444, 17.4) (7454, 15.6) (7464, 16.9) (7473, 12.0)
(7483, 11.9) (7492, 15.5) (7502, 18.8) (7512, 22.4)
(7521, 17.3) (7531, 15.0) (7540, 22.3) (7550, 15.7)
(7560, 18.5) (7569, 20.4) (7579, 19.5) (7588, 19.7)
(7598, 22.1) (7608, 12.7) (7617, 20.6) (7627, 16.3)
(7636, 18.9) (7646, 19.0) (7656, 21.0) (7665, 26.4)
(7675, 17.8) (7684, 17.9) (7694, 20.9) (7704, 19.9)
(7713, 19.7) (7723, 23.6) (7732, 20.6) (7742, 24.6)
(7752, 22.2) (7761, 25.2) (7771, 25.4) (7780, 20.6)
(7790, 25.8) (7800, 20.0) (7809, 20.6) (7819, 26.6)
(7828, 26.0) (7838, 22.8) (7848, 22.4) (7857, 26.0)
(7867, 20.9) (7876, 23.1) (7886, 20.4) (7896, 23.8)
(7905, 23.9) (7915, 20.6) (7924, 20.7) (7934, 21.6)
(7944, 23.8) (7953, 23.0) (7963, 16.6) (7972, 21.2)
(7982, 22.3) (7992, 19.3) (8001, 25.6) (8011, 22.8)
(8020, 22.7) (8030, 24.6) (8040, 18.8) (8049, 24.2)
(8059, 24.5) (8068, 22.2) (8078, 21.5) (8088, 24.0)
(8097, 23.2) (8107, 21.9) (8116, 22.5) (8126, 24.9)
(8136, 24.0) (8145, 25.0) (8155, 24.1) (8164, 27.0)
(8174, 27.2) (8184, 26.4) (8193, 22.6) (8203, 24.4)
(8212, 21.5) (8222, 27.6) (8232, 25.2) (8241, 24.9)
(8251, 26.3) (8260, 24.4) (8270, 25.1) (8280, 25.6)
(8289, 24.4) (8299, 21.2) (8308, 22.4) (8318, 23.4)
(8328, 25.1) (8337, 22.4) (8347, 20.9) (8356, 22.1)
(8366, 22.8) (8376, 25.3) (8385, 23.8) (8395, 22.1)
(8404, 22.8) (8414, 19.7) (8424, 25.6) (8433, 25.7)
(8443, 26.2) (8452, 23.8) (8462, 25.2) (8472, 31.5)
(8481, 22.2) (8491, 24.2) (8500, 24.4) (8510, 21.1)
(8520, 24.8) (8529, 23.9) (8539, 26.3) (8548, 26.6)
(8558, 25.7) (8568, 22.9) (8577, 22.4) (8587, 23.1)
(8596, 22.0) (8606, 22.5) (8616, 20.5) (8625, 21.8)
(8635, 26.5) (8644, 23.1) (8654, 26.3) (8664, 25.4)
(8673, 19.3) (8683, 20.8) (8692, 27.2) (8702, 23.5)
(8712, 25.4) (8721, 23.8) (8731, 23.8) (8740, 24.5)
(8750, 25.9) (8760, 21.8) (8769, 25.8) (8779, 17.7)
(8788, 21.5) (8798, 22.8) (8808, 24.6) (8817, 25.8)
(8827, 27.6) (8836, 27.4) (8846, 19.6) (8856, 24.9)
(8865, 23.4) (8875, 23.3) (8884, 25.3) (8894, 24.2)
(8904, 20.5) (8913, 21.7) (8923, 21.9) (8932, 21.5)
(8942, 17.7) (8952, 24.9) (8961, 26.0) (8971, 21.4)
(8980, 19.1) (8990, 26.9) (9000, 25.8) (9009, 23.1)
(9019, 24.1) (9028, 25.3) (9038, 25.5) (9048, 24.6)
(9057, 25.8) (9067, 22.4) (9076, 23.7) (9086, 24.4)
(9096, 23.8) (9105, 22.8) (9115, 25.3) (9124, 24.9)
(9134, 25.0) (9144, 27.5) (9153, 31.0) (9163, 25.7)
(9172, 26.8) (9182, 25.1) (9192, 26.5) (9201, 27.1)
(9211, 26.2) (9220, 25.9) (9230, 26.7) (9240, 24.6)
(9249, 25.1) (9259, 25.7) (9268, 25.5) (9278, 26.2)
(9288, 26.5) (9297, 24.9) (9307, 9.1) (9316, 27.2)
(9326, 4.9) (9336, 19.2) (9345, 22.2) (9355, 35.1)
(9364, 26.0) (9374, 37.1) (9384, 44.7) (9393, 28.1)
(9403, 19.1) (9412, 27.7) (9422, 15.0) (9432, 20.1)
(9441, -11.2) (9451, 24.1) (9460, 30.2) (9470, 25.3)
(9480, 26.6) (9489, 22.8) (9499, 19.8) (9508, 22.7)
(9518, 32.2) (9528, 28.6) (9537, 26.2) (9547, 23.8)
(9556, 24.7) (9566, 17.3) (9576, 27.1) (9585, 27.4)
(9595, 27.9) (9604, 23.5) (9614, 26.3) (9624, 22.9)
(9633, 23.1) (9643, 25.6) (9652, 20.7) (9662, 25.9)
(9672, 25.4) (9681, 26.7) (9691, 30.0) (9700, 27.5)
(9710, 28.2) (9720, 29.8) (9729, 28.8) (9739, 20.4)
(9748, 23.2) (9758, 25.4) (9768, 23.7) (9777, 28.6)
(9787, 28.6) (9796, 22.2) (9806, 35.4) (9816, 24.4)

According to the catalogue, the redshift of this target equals 0.72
